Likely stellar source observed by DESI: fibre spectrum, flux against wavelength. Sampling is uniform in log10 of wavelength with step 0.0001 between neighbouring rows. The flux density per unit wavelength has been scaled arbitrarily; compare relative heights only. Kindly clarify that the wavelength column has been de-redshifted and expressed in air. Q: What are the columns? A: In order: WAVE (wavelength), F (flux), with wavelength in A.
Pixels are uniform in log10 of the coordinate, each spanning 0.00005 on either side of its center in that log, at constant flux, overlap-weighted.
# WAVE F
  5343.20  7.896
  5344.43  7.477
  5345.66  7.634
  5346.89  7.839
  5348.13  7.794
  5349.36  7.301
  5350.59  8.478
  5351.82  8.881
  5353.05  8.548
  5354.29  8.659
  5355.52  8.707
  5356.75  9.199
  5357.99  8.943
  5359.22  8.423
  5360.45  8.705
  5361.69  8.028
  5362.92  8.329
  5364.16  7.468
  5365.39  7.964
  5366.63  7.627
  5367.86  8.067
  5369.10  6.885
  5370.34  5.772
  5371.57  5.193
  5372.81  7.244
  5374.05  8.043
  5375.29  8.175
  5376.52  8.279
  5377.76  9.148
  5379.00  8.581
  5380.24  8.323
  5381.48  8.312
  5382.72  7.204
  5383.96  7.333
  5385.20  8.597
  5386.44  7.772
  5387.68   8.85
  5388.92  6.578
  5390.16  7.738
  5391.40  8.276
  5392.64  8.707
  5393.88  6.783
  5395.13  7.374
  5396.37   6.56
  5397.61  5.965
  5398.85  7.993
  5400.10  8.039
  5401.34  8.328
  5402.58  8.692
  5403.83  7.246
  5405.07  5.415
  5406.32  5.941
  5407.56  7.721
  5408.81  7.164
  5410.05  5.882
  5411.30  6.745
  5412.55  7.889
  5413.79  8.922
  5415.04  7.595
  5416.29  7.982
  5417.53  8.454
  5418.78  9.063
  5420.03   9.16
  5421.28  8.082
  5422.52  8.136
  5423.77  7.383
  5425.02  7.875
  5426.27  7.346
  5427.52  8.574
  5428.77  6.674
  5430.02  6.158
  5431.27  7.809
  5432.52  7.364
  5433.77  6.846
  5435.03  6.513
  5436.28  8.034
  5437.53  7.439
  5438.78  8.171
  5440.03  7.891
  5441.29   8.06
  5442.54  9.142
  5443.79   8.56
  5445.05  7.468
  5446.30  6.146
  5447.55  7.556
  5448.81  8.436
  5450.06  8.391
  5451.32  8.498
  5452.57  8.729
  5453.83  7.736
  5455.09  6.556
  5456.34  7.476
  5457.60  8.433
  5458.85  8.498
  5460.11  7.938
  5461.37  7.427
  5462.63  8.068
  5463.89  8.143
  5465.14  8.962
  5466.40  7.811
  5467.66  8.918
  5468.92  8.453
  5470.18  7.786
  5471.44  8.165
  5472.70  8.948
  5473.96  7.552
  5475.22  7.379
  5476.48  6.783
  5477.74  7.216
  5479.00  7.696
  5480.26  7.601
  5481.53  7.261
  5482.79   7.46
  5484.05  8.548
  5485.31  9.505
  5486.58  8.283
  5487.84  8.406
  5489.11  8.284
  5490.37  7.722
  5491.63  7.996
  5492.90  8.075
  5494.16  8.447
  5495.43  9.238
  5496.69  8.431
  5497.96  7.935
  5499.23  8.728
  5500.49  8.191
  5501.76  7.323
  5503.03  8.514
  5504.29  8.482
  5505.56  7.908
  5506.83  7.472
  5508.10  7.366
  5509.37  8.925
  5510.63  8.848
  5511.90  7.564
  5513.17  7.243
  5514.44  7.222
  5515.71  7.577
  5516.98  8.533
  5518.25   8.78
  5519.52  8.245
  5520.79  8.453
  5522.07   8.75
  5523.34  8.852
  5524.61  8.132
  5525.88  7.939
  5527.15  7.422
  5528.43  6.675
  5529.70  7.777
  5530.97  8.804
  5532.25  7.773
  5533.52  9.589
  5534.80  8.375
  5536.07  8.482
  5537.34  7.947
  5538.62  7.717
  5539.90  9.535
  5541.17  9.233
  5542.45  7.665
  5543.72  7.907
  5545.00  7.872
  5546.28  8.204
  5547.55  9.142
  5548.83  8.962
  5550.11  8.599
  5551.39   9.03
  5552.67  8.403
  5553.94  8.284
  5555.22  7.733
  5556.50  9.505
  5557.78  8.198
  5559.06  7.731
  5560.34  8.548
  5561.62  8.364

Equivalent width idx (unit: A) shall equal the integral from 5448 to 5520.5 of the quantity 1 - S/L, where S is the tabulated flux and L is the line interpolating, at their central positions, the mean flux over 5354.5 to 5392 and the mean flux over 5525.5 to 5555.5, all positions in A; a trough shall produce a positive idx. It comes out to 0.95 A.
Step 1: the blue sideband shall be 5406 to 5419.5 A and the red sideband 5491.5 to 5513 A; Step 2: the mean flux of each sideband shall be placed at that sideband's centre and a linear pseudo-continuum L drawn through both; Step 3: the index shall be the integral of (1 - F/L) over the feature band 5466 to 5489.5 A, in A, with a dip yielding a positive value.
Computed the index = 0.1 A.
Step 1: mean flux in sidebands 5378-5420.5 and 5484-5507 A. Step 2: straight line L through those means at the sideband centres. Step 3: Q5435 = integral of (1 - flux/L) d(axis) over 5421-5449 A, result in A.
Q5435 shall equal 1.0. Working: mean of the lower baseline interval 7.69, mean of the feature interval 7.62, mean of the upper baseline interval 8.3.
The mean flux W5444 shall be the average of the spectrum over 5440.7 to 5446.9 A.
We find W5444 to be 7.89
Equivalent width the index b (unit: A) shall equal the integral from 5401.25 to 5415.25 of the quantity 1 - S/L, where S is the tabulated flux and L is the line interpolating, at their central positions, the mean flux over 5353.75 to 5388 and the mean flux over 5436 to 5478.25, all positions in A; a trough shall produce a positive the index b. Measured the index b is 1.3 A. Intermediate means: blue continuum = 7.98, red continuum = 7.97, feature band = 7.25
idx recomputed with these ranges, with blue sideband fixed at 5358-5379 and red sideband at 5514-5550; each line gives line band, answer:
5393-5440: 2.5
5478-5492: 0.1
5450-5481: 0.4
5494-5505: -0.2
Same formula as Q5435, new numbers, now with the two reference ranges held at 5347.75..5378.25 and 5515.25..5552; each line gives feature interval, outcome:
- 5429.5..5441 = 1.1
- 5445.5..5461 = 0.6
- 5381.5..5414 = 2.5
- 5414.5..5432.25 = 0.5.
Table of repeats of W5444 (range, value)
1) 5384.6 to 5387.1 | 8.19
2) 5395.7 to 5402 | 7.4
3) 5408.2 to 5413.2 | 6.94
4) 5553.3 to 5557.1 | 8.51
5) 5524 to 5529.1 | 7.54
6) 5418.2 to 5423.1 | 8.62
